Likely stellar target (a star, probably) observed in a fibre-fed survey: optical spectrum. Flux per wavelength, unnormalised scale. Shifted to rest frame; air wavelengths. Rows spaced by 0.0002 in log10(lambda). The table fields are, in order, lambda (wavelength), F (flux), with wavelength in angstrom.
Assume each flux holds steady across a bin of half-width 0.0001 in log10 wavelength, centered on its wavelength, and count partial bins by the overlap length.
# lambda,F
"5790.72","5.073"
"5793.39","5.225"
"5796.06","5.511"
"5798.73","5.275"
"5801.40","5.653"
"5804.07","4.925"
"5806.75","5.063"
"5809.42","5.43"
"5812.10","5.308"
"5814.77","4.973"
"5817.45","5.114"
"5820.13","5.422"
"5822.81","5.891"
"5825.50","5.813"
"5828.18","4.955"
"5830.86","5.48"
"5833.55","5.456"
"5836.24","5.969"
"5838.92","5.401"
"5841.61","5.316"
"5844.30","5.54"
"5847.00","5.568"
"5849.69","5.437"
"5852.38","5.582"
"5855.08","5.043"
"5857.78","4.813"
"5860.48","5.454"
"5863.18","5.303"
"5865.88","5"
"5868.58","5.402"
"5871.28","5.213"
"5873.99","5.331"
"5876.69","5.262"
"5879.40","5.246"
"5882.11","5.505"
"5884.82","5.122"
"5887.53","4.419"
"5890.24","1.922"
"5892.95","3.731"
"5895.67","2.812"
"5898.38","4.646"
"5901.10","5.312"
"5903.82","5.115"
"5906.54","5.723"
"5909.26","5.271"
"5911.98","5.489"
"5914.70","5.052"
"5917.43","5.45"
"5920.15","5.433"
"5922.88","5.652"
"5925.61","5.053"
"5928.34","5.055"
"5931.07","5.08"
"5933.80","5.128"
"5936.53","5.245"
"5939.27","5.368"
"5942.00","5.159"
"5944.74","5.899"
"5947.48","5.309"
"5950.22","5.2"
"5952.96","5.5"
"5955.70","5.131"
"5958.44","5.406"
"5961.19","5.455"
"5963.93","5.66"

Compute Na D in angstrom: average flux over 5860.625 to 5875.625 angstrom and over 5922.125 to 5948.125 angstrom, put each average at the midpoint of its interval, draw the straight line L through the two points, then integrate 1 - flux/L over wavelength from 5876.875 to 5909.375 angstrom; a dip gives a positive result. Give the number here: 4.4 angstrom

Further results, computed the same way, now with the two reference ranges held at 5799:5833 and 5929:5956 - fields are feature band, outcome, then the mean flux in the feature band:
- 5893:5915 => 1.91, 4.85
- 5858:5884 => 0.22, 5.28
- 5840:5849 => -0.24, 5.47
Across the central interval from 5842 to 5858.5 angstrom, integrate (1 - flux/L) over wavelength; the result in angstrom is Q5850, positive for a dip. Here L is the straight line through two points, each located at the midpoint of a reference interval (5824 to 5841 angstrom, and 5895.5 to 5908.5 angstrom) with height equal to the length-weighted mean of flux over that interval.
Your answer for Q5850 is 0.0 angstrom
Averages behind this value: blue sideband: 5.51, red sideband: 4.92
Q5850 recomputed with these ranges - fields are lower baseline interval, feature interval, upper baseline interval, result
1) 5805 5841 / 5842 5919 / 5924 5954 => 4.9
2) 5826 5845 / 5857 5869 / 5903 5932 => 0.5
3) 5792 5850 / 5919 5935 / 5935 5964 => 0.5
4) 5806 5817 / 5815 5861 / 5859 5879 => -1.6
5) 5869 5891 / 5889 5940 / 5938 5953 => 2.8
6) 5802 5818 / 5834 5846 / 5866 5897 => -1.6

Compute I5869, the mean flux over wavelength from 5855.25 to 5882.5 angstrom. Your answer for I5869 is 5.23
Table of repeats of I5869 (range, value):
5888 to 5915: 4.49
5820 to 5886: 5.38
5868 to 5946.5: 5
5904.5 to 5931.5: 5.33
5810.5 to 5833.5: 5.37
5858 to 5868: 5.21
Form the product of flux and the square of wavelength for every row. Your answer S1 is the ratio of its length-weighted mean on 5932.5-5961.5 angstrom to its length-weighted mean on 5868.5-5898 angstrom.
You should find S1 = 1.2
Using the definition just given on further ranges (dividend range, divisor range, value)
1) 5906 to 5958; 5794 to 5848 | 1.02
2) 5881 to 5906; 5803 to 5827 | 0.83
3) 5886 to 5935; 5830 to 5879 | 0.91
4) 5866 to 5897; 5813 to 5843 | 0.85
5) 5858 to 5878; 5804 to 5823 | 1.02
